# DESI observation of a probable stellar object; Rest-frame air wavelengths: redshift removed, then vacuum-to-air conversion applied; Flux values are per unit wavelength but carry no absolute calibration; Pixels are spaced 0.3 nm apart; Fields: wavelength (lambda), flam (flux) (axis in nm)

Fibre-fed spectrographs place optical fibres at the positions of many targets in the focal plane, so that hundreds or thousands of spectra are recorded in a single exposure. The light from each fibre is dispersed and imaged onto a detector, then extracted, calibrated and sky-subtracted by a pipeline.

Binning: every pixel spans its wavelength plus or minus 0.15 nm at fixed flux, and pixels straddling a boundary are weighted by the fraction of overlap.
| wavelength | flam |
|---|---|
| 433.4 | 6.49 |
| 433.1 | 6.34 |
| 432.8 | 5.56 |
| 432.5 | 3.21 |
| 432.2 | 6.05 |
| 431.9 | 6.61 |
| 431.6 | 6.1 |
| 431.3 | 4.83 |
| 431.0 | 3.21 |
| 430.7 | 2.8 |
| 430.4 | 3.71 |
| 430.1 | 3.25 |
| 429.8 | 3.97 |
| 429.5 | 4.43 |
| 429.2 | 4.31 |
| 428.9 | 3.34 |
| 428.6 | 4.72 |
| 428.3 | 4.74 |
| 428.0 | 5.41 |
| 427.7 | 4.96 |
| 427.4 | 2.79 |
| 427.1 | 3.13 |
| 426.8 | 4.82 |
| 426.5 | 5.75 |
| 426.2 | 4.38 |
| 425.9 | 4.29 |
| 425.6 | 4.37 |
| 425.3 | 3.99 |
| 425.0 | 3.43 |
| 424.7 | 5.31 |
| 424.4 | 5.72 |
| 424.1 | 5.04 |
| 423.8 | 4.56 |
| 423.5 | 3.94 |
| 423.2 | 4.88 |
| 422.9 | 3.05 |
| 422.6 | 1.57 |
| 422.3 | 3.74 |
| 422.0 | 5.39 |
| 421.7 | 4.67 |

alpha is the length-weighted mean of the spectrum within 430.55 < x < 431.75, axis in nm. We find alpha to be 4.24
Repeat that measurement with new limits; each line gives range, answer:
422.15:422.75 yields 2.66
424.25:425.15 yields 4.82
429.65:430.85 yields 3.43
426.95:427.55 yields 2.96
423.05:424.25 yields 4.61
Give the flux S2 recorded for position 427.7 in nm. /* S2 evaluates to 4.96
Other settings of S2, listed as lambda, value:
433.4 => 6.49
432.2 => 6.05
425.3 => 3.99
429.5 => 4.43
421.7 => 4.67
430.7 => 2.8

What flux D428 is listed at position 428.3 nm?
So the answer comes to 4.74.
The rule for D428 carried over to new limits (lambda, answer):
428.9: 3.34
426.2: 4.38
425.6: 4.37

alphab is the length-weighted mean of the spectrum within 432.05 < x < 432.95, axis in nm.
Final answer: 4.94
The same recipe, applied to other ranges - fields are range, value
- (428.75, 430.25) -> 3.86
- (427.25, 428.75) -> 4.52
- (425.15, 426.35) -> 4.26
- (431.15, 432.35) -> 5.9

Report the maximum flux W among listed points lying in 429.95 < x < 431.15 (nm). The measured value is 3.71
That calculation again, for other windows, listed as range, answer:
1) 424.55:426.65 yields 5.75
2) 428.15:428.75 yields 4.74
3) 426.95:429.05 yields 5.41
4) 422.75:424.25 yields 5.04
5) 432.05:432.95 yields 6.05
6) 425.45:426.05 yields 4.37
